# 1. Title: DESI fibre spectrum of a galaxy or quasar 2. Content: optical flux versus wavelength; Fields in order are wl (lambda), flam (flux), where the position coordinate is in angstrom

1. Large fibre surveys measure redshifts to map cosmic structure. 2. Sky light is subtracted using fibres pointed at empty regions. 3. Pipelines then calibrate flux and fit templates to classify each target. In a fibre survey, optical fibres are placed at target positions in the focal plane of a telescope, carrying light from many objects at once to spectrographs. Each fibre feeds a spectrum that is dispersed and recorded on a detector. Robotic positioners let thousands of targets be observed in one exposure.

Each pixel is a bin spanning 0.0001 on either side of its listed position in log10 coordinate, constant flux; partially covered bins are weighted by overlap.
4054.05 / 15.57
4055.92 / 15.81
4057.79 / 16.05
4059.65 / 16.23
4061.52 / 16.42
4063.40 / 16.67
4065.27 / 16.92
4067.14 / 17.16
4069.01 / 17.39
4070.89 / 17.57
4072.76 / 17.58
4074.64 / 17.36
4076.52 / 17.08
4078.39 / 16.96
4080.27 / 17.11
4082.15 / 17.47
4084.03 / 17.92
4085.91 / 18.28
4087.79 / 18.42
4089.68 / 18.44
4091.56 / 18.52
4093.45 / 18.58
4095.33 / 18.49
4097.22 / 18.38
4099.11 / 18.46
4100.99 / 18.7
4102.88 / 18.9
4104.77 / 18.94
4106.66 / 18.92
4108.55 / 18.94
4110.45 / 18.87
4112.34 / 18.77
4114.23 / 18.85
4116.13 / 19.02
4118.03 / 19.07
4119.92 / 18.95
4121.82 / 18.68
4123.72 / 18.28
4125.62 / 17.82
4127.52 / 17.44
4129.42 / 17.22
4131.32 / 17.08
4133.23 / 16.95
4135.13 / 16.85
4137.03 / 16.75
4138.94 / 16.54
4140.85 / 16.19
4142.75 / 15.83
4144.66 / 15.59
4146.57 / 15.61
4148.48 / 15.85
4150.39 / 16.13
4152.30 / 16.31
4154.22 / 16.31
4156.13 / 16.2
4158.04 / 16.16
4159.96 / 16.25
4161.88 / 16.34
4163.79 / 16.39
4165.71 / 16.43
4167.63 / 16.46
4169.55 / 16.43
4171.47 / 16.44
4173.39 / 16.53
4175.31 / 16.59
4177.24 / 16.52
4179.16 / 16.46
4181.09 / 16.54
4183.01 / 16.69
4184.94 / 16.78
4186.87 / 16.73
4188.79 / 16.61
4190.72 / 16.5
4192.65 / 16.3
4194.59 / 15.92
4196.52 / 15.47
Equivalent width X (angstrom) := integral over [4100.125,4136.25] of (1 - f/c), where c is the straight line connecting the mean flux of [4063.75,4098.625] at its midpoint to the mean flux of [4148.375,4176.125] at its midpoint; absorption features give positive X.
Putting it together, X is -2.6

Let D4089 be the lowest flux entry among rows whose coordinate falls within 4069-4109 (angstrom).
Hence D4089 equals 16.96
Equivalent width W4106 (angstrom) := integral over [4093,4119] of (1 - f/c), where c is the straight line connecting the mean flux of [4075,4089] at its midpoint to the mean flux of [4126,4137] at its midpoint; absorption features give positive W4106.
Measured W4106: -2.1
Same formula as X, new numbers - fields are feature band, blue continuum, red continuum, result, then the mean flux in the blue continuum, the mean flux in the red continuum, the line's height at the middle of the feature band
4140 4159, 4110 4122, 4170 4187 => 1.8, 18.9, 16.6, 17.7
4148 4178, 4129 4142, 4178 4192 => 0.6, 16.8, 16.6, 16.7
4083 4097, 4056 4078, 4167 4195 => -1.3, 16.9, 16.5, 16.8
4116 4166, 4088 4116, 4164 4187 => 2.0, 18.7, 16.5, 17.5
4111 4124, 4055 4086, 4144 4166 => -1.8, 17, 16.1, 16.5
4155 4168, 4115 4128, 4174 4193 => 0.7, 18.5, 16.6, 17.3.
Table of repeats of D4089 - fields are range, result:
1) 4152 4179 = 16.16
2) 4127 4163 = 15.59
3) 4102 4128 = 17.44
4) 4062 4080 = 16.67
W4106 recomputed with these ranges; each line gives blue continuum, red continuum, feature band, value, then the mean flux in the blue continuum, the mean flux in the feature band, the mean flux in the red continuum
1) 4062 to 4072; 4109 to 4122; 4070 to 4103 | -0.29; 17.1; 18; 18.9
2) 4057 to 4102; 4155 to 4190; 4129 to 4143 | 0.18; 17.6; 16.7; 16.5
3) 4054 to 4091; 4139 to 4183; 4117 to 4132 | -1.30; 17.2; 18.1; 16.3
